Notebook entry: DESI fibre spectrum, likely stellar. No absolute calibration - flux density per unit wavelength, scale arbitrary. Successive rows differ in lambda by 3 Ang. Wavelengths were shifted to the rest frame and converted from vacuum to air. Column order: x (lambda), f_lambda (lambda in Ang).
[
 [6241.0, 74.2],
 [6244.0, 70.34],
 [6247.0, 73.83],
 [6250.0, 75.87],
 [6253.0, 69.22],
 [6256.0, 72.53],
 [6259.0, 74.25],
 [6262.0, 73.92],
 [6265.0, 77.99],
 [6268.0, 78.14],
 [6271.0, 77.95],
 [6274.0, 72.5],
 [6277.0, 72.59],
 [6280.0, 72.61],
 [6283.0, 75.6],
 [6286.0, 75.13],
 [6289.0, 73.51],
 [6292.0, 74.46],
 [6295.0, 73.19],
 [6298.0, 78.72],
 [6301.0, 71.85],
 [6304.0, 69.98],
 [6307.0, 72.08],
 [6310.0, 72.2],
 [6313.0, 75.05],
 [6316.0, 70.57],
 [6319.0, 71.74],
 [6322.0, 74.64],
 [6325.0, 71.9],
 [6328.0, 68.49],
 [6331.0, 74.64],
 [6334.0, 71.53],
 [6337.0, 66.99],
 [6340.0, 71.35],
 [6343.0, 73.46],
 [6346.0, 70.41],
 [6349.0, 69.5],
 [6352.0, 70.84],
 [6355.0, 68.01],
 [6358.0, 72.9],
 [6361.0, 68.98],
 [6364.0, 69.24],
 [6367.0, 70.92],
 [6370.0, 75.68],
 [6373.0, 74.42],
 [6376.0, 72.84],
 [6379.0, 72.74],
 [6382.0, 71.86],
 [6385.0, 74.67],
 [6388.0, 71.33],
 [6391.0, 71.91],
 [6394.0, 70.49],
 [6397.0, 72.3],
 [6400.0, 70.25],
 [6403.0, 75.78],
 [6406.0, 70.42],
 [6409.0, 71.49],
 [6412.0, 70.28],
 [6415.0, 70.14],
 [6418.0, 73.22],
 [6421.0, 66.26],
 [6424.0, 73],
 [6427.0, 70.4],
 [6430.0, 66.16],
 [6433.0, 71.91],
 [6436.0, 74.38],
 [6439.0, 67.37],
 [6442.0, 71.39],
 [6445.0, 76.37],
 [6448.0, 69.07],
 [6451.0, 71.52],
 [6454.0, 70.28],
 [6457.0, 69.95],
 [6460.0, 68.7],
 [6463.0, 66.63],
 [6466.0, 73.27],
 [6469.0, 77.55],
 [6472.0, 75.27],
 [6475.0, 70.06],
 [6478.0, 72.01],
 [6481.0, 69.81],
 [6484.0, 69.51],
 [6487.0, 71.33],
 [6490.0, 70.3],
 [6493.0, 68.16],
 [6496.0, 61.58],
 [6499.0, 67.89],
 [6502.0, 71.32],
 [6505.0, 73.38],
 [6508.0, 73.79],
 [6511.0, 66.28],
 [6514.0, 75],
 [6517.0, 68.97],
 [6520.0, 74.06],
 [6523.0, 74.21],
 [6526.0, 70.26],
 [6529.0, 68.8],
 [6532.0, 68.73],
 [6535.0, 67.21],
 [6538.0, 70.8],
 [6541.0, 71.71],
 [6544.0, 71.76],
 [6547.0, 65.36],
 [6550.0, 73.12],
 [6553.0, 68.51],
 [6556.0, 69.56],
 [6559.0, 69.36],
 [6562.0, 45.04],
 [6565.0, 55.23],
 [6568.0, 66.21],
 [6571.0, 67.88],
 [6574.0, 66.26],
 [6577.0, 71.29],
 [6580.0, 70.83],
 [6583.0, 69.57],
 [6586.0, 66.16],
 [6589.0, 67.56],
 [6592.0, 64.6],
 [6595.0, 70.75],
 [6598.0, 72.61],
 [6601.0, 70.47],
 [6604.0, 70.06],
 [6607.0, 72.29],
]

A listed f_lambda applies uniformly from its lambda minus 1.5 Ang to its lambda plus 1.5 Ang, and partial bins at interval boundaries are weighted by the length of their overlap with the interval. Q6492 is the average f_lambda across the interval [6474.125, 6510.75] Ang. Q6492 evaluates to 69.8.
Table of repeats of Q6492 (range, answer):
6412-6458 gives 70.8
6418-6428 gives 70.4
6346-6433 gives 71.3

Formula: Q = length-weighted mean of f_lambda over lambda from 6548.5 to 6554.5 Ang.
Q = 70.8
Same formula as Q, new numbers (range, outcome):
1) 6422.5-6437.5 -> 71.2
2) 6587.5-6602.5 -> 69.2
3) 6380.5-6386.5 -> 73.3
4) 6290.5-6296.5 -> 73.8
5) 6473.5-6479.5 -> 71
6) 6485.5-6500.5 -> 67.9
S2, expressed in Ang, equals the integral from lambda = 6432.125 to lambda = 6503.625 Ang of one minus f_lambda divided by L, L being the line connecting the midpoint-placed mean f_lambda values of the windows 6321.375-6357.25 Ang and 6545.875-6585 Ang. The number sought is -2.6 Ang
